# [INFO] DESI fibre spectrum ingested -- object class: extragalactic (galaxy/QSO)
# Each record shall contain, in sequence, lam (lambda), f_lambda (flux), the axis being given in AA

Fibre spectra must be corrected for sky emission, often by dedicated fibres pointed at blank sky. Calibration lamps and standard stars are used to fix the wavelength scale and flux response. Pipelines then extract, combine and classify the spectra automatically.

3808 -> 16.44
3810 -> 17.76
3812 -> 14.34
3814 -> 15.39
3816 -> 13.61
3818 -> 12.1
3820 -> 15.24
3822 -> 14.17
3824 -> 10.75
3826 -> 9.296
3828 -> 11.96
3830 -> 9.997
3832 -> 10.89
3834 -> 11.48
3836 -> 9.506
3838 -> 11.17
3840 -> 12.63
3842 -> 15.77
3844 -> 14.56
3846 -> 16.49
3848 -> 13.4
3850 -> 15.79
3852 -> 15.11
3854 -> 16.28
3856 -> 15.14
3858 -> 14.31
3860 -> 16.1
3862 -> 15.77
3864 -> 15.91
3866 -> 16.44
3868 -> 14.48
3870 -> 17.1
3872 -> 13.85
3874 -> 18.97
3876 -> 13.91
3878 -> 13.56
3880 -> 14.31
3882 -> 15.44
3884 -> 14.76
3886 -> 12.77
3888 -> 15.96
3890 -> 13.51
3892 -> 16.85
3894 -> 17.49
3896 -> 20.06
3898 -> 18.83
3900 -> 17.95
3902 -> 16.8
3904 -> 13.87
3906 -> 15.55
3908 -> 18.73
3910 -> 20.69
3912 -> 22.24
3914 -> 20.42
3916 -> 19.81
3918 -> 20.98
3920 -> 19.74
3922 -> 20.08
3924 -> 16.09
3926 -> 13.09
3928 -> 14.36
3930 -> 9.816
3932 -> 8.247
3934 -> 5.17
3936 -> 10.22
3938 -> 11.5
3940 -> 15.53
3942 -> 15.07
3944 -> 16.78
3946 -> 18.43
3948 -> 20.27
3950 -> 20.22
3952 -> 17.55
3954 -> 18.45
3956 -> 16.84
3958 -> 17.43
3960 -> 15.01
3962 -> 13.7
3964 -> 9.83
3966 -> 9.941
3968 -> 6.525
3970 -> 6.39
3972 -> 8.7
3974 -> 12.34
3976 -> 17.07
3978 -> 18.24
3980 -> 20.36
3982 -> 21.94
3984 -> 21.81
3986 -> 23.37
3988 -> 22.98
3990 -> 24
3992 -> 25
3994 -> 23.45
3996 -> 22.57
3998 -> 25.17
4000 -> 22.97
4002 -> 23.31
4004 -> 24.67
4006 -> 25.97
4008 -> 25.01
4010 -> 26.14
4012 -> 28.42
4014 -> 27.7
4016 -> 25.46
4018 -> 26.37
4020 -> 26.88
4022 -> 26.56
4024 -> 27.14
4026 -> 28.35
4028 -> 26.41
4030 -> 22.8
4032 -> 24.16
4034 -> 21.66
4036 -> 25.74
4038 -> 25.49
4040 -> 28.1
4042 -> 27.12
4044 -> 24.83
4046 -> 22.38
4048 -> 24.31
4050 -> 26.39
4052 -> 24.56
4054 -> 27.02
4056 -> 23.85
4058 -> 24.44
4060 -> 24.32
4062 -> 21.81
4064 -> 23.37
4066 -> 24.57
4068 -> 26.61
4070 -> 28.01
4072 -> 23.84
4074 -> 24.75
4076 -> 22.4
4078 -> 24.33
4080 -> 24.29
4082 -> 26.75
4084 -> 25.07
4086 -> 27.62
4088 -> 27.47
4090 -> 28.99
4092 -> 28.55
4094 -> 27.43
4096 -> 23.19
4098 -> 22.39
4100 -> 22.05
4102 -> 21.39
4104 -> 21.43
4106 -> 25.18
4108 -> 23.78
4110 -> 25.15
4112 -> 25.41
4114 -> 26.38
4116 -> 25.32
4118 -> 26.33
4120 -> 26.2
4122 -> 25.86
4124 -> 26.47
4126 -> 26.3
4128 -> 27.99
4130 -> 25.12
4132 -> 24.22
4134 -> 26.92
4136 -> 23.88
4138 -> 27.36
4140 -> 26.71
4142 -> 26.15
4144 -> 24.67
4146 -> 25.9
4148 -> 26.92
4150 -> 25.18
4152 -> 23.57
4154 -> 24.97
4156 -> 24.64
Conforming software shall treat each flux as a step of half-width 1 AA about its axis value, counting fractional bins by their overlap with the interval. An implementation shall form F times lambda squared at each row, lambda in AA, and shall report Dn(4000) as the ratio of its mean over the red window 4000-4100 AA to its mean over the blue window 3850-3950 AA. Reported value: 1.7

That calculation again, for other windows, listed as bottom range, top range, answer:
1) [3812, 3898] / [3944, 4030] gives 1.54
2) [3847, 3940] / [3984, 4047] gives 1.70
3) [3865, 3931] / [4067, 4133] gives 1.69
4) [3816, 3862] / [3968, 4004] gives 1.60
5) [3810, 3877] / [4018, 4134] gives 2.02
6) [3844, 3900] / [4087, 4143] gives 1.84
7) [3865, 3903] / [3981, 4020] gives 1.64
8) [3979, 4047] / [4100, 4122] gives 1.04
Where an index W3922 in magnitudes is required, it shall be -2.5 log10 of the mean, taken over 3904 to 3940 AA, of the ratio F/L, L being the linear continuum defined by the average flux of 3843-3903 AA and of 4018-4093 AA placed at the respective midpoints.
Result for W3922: 0.16 mag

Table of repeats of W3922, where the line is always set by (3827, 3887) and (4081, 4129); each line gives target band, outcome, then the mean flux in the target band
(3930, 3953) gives 0.265 mag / 14.3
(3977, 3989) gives -0.076 mag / 21.4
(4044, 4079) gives -0.045 mag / 24.5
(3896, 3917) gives -0.127 mag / 18.6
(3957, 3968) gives 0.449 mag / 12.6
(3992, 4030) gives -0.201 mag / 25.6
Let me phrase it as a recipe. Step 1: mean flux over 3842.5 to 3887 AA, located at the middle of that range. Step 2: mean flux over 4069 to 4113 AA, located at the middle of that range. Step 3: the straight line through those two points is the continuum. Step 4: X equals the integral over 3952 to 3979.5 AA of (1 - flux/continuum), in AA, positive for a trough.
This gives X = 8.6 AA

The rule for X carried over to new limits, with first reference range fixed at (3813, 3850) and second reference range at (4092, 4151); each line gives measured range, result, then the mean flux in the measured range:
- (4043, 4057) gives -1.62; 24.8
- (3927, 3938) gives 4.74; 9.74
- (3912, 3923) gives -2.62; 20.4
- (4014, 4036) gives -4.78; 25.7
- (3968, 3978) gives 3.99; 11.4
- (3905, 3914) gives -1.83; 19.4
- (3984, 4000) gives -3.19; 23.6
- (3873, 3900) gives -1.42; 16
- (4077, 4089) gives -1.17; 25.9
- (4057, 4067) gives -0.44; 23.7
